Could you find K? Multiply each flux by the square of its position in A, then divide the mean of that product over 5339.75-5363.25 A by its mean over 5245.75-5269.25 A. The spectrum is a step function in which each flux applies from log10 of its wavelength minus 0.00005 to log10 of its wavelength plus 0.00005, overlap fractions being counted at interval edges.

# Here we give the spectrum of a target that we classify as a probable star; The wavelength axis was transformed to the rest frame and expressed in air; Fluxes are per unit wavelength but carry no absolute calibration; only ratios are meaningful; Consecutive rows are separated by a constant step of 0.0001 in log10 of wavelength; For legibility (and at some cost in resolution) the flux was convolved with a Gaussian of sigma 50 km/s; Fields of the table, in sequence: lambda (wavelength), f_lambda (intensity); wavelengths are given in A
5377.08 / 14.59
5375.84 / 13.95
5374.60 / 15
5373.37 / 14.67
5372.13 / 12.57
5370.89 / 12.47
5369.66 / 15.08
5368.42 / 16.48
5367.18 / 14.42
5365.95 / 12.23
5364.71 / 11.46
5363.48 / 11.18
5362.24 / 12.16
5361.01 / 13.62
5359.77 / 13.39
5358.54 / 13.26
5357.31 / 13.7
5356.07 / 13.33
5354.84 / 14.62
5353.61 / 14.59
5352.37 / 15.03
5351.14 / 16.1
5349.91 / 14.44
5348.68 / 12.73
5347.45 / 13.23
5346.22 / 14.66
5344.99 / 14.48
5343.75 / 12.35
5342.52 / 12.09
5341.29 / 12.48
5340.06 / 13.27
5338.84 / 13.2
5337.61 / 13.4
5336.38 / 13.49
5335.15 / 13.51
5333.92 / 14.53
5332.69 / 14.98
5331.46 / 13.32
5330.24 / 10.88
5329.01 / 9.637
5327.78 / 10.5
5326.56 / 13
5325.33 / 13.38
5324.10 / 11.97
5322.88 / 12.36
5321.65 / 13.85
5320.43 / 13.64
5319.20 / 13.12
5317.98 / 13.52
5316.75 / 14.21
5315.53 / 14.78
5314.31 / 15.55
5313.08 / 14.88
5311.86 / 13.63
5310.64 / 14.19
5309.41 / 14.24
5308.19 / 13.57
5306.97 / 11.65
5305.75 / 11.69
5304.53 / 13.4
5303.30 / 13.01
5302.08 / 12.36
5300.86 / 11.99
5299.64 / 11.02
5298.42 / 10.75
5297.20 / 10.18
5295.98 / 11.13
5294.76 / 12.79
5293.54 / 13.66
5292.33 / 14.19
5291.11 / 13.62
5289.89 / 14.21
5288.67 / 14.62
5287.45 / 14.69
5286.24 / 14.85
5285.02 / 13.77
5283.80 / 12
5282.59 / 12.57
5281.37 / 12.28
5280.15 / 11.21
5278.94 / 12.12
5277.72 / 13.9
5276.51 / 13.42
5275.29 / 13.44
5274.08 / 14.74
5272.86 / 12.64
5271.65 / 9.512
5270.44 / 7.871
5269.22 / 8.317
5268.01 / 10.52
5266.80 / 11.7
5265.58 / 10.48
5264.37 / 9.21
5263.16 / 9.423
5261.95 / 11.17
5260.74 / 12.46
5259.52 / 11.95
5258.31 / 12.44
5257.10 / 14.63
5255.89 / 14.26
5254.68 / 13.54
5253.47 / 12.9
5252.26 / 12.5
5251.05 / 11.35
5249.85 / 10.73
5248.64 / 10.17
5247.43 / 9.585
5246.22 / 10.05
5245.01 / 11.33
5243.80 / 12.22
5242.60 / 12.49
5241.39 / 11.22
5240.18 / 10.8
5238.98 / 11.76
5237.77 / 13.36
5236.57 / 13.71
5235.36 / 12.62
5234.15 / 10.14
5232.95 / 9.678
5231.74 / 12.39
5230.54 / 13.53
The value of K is 1.23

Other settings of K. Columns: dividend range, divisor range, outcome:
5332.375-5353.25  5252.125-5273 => 1.25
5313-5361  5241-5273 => 1.23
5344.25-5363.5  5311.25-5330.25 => 1.07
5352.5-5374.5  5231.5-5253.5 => 1.24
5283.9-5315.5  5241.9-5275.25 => 1.17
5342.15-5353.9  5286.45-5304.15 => 1.12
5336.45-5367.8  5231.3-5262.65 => 1.17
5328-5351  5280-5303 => 1.05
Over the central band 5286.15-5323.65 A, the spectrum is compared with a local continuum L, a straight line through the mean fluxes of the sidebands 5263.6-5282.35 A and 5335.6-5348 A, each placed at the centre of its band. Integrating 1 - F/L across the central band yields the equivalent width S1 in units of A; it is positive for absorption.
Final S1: -2.9 A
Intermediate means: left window 11.4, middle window 13.2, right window 13.3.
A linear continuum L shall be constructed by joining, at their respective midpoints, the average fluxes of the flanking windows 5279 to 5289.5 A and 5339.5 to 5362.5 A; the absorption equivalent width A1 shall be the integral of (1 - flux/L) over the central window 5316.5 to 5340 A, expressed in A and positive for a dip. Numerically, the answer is 1.0 A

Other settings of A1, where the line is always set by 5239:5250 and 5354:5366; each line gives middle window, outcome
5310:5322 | -1.9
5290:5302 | -0.4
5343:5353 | -1.1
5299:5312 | -0.8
